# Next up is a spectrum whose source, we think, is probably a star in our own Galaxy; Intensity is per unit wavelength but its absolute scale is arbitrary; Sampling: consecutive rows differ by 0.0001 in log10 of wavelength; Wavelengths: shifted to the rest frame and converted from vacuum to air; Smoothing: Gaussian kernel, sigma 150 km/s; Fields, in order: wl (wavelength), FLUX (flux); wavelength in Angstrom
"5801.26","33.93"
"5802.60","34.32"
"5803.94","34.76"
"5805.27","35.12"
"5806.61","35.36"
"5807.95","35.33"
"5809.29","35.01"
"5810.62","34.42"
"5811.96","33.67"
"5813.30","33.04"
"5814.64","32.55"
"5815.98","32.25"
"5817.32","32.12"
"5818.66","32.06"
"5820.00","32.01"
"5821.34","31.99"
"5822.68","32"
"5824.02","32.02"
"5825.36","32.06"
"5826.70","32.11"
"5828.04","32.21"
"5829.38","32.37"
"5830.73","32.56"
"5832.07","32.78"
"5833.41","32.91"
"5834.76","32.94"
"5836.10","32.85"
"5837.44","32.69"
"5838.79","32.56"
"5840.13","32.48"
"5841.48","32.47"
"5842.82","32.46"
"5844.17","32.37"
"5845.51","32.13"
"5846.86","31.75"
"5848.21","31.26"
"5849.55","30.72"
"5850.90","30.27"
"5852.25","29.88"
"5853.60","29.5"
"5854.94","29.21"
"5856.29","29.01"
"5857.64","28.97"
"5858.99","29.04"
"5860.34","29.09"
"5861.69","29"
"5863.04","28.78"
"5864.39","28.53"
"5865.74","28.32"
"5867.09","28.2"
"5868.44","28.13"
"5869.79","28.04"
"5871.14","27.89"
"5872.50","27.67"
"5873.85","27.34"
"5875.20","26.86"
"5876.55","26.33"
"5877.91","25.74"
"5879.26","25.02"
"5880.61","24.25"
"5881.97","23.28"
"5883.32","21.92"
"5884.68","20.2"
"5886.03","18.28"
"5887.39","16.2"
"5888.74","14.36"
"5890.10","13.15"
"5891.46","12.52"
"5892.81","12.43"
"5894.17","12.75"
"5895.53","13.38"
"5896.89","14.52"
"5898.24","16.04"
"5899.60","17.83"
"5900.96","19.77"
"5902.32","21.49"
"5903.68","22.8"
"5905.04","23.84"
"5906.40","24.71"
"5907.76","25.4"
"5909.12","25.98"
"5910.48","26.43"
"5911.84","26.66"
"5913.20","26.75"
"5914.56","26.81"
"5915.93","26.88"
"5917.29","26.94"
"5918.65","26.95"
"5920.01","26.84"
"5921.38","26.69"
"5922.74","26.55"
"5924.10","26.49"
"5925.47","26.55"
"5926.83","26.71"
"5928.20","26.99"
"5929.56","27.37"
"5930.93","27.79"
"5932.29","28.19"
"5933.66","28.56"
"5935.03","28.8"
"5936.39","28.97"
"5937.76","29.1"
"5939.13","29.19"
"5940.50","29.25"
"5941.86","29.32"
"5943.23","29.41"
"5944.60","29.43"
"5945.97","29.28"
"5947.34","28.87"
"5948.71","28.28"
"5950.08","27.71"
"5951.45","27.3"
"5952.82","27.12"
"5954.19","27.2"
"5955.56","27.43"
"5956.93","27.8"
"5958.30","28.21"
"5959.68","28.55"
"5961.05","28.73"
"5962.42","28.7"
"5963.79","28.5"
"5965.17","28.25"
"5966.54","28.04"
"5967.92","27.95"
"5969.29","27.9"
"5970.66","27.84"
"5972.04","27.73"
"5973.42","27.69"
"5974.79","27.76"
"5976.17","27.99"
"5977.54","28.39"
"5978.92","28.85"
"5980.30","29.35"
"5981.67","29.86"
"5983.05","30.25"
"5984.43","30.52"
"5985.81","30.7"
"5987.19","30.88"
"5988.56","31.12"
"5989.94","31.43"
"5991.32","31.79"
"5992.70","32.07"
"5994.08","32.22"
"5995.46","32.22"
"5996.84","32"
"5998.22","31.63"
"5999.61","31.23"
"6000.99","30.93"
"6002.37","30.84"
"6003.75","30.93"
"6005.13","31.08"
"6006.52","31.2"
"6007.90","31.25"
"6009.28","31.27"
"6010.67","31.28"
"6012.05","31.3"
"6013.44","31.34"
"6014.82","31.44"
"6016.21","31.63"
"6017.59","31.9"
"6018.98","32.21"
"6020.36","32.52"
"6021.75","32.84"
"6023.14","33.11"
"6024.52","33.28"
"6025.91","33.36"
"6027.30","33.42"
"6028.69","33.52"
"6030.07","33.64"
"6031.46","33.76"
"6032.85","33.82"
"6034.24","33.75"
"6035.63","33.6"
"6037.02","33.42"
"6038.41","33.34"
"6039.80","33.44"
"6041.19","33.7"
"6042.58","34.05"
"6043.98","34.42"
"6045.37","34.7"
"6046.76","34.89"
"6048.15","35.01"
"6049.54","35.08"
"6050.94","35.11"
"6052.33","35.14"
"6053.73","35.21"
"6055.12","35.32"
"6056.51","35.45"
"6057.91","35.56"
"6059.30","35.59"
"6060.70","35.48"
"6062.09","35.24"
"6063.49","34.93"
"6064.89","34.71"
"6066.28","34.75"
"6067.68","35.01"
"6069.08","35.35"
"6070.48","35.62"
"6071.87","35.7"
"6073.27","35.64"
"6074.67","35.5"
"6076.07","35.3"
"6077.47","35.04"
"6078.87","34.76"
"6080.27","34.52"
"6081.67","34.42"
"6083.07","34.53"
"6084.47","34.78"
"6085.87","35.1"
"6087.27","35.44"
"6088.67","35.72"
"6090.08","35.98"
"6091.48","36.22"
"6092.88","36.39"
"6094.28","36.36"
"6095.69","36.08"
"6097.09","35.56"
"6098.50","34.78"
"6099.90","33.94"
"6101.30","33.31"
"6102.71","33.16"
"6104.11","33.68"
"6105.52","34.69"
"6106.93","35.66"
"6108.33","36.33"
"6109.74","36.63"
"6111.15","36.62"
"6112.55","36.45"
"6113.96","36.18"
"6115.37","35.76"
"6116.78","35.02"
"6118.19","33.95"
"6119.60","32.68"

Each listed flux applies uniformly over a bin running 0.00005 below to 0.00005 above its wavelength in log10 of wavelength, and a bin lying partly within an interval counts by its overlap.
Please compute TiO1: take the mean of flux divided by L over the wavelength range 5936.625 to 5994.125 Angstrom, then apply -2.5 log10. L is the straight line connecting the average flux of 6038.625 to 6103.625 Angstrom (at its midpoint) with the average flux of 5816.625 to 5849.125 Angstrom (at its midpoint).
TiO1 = 0.17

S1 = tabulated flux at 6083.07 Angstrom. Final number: 34.53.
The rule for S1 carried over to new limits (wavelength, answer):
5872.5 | 27.67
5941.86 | 29.32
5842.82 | 32.46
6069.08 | 35.35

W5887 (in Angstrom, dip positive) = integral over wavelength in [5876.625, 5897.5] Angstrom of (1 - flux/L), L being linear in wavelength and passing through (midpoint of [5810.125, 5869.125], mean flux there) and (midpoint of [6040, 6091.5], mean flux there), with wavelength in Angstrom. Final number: 9.1 Angstrom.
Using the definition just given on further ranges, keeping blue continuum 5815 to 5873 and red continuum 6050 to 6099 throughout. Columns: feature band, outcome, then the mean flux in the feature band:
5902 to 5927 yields 4.9 Angstrom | 25.9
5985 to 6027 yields 2.8 Angstrom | 31.7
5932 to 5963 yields 4.1 Angstrom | 28.5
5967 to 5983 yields 2.4 Angstrom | 28.4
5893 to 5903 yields 4.9 Angstrom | 16.3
